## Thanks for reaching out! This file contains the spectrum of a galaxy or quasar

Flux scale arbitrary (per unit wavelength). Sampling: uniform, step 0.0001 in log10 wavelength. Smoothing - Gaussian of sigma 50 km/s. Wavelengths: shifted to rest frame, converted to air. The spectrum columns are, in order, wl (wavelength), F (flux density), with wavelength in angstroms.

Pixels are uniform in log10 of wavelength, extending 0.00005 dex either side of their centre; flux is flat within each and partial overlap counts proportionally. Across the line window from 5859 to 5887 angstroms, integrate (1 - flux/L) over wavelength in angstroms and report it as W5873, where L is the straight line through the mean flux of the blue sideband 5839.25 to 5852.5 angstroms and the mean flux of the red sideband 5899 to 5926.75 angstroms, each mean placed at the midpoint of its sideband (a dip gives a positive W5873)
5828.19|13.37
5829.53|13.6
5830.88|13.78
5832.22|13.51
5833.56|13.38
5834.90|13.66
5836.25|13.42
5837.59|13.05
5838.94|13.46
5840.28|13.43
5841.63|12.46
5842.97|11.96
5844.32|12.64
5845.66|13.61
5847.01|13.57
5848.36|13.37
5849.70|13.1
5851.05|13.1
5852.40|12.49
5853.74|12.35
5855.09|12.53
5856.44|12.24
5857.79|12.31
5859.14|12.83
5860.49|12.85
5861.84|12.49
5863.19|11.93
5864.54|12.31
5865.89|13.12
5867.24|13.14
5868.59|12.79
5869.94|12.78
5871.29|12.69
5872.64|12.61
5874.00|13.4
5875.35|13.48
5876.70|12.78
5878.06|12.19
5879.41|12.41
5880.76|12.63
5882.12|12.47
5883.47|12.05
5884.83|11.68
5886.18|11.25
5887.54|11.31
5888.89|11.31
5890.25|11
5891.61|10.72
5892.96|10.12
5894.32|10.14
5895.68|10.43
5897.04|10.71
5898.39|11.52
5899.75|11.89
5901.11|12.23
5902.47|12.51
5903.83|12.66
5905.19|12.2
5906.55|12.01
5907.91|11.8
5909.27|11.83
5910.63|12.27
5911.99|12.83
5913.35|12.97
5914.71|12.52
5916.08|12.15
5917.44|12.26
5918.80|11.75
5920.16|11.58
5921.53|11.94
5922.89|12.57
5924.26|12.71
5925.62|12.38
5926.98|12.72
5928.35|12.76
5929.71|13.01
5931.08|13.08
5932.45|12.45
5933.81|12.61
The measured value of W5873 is 0.3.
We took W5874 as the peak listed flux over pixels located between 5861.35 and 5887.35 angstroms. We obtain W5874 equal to 13.48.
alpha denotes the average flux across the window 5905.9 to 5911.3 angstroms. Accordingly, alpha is 12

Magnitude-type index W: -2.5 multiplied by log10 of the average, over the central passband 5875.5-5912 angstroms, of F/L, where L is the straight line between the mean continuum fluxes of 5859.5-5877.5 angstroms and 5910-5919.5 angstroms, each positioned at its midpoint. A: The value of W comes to 0.07 mag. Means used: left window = 12.8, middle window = 11.7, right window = 12.4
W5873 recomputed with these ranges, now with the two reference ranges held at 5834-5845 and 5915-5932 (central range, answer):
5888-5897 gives 1.4 angstroms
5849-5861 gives 0.2 angstroms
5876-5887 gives 0.5 angstroms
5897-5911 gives 0.6 angstroms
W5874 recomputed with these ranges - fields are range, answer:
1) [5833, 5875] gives 13.66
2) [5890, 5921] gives 12.97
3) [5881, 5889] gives 12.47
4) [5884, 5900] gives 11.89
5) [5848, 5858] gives 13.37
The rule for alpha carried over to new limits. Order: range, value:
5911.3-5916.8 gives 12.6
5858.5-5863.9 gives 12.5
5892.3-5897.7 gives 10.3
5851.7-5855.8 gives 12.5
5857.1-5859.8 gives 12.6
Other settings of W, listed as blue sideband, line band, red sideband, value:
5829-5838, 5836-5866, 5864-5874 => 0.03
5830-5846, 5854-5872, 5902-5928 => 0.02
